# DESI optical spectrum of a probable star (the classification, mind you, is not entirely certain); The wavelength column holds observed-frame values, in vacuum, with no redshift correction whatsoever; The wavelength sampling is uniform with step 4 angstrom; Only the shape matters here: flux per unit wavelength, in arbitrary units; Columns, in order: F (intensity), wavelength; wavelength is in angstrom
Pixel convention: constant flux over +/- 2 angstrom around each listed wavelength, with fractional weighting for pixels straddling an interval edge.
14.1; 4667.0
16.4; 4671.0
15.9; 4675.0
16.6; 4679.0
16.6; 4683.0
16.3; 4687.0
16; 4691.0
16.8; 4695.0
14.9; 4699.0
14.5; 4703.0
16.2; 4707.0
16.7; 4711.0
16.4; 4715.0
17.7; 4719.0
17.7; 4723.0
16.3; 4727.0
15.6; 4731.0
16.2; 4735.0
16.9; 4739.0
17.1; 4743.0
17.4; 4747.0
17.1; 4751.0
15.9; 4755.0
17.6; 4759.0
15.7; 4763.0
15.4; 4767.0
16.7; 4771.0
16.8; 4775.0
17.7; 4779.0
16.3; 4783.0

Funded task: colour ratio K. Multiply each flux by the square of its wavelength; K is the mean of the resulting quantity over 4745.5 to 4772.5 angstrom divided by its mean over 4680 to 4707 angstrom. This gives 1.07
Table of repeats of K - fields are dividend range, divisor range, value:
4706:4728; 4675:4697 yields 1.04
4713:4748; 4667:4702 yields 1.07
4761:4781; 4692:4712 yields 1.07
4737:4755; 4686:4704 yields 1.10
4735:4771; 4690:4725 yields 1.04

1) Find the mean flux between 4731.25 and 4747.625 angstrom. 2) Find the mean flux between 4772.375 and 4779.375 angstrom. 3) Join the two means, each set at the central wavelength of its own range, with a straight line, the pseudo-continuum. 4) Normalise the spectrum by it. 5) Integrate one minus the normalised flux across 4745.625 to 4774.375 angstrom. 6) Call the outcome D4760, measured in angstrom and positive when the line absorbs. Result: 0.7 angstrom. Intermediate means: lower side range 16.7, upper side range 17.1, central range 16.5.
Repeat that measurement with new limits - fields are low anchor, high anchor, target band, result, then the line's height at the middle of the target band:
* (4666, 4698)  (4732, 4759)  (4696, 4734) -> 0.5 angstrom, 16.5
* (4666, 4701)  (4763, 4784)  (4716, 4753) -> -1.3 angstrom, 16.3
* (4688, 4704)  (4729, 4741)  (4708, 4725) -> -1.2 angstrom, 16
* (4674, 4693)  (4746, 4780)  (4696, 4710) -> 0.8 angstrom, 16.4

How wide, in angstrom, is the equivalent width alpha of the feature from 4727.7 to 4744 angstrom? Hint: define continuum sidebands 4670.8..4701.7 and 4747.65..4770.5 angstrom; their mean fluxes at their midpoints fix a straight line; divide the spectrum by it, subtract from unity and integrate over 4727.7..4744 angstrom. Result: -0.1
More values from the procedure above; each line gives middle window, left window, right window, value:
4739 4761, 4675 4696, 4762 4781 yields -0.7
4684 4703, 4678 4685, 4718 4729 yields 1.0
